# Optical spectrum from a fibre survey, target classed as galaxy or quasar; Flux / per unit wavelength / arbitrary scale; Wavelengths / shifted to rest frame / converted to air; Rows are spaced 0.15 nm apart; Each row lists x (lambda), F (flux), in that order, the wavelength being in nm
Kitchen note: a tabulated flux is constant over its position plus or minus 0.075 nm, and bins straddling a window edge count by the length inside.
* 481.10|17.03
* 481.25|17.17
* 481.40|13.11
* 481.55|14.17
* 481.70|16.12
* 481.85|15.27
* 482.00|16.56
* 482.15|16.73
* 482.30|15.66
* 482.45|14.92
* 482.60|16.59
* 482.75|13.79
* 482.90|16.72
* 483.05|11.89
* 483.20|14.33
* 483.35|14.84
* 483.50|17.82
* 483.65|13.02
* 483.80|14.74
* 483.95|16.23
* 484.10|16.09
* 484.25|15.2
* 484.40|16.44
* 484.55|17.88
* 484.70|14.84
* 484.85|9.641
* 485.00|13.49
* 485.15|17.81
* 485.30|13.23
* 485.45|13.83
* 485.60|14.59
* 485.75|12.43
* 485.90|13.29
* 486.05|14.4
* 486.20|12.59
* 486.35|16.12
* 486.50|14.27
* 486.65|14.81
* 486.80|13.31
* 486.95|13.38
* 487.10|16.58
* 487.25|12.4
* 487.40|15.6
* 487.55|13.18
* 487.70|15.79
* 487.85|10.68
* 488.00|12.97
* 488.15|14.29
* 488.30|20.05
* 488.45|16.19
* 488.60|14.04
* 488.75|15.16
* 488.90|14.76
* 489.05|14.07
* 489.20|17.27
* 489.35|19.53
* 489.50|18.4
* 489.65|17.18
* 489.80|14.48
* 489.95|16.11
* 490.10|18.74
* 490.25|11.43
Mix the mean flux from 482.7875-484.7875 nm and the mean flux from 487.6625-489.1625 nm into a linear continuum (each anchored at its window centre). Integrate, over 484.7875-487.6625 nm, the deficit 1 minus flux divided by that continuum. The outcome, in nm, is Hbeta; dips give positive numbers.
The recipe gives 0.21 nm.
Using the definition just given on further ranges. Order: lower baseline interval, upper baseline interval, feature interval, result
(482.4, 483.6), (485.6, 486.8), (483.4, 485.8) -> -0.05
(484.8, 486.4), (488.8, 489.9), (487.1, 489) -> 0.11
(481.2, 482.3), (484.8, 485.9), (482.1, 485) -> -0.09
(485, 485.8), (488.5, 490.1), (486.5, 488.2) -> 0.15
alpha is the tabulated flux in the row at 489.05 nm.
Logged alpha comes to 14.07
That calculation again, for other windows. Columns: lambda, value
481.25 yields 17.17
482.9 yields 16.72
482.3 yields 15.66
